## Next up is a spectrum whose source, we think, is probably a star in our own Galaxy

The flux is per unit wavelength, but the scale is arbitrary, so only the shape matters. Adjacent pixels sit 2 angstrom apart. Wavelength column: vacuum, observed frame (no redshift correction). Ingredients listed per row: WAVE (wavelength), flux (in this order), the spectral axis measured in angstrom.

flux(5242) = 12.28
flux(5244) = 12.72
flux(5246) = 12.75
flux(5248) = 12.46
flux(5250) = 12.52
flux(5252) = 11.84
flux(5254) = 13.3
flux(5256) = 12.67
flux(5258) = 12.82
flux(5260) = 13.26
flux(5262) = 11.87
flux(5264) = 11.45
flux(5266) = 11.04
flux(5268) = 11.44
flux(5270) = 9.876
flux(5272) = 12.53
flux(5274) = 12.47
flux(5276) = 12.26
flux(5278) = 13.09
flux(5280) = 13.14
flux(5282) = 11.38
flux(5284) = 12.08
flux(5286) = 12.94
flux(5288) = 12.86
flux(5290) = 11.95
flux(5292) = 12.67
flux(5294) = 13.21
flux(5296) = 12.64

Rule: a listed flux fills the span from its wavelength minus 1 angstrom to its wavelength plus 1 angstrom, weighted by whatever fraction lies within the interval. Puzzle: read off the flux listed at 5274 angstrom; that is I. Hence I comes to 12.47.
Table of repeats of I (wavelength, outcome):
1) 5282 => 11.38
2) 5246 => 12.75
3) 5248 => 12.46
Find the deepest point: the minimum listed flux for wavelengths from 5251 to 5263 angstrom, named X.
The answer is 11.84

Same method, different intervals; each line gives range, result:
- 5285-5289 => 12.86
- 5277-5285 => 11.38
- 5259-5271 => 9.876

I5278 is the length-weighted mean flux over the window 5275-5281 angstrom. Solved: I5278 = 12.8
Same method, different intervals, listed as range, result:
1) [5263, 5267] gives 11.2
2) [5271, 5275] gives 12.5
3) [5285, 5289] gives 12.9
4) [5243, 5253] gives 12.5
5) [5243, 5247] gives 12.7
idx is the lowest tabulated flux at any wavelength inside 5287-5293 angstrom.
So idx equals 11.95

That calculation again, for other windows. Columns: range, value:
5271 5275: 12.47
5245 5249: 12.46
